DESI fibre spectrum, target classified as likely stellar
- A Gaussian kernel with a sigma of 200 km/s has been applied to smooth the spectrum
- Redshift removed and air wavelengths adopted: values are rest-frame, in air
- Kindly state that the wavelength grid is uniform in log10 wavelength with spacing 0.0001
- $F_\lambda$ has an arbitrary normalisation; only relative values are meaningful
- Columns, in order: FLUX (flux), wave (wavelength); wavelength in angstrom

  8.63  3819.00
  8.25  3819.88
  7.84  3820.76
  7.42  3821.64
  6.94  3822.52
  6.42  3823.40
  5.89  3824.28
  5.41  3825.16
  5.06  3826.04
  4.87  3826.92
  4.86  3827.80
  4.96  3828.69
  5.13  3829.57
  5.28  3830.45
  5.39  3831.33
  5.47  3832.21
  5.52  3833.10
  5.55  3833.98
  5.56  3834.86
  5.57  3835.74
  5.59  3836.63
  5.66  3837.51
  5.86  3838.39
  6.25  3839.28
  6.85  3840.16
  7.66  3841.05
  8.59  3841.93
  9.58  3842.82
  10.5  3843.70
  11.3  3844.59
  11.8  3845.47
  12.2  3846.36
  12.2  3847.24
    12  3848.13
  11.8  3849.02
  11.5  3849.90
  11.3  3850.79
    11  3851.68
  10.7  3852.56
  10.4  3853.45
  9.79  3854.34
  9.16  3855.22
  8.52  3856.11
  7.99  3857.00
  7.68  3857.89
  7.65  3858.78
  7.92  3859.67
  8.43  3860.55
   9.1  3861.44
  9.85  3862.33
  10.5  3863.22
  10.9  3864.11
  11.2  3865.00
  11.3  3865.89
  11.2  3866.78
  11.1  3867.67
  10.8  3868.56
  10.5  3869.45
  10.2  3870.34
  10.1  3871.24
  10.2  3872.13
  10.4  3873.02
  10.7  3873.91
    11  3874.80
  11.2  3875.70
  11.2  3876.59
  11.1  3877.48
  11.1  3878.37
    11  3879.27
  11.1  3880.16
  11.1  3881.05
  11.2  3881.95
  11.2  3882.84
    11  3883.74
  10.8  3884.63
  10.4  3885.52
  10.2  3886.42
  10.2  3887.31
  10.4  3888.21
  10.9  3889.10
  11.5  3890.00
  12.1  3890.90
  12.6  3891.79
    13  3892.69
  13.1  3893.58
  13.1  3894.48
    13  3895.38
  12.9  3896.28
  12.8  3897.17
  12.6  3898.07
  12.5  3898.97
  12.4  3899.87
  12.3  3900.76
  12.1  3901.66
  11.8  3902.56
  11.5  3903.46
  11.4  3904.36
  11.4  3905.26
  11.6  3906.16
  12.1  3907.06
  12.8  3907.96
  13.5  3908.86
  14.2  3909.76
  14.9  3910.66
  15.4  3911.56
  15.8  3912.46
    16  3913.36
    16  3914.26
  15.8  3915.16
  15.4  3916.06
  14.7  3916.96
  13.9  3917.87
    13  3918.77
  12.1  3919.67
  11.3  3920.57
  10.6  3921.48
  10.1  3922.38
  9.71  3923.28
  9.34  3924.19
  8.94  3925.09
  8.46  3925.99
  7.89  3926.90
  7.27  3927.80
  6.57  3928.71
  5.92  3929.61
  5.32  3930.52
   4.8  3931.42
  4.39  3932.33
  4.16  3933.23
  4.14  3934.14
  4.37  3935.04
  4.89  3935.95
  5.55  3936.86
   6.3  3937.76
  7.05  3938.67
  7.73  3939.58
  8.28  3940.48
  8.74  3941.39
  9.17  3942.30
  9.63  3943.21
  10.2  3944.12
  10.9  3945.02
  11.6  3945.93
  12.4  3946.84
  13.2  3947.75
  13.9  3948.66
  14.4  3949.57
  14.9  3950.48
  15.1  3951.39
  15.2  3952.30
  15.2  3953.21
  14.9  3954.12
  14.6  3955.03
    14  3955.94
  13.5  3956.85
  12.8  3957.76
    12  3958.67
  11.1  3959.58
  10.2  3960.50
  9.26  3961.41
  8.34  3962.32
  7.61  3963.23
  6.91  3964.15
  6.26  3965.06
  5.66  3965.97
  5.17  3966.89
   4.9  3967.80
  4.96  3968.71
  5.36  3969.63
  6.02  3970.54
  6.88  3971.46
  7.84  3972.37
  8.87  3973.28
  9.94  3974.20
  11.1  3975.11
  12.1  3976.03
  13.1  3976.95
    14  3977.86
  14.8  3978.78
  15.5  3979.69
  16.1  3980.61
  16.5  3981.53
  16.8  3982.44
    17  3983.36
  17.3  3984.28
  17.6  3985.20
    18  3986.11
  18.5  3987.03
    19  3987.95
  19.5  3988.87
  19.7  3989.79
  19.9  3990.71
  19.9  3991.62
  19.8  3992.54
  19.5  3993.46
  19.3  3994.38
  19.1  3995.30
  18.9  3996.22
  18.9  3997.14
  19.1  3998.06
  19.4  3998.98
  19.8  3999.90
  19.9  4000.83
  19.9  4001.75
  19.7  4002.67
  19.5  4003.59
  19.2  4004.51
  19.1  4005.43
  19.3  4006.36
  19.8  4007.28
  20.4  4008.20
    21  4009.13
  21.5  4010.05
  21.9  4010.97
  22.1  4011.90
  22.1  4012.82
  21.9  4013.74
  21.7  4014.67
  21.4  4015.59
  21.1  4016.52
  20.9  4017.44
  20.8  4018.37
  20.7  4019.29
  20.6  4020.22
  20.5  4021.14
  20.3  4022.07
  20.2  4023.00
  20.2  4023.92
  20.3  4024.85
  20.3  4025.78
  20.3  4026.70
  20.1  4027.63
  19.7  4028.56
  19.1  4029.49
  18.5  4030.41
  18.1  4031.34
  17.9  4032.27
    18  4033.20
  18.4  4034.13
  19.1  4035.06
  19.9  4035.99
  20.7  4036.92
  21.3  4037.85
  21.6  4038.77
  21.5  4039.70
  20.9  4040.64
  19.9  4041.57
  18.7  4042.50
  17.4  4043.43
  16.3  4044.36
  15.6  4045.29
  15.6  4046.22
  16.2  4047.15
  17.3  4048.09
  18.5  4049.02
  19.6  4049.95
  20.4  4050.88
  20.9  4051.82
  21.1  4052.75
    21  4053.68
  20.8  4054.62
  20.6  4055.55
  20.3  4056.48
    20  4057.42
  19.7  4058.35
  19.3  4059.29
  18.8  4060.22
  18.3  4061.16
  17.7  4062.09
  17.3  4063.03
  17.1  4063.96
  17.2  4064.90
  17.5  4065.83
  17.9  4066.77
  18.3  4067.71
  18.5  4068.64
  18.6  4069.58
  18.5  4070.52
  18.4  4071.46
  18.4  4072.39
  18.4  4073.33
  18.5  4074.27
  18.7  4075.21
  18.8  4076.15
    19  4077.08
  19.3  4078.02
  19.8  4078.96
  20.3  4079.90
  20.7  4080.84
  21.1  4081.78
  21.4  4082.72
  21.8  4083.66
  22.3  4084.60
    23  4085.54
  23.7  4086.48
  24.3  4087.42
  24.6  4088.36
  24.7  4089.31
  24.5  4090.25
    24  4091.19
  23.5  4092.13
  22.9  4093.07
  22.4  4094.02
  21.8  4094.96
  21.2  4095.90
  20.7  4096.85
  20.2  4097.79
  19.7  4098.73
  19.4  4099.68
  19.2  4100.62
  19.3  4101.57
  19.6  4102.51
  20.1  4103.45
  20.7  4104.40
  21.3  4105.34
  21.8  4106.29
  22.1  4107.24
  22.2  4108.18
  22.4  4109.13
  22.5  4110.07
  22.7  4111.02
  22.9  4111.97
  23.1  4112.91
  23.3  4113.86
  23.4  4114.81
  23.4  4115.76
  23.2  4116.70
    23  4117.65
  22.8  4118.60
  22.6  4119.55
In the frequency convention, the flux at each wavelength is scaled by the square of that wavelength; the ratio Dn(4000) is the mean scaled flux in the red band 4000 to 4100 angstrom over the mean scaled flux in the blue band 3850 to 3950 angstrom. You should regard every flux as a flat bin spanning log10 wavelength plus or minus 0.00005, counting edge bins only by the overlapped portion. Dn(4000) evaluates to 2.0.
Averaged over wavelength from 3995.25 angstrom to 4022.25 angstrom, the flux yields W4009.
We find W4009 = 20.4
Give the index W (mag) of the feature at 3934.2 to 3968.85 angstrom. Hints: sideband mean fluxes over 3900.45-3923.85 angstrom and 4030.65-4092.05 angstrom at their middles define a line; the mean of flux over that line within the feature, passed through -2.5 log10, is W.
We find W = 0.42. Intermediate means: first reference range 13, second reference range 19.7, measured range 10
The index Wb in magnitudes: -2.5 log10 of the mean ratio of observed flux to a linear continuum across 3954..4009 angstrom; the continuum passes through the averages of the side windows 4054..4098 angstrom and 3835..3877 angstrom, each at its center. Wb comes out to 0.09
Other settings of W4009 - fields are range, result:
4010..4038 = 20.3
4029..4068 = 18.9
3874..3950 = 10.8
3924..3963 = 9.69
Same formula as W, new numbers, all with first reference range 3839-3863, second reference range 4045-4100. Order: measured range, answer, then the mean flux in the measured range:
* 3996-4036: -0.15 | 20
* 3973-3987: 0.07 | 14.8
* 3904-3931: 0.09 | 11.7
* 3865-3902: -0.02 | 11.4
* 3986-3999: -0.18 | 19.3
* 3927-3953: 0.50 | 8.84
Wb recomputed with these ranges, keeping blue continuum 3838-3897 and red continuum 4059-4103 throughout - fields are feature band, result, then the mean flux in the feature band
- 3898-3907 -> 0.016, 11.9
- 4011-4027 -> -0.201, 20.9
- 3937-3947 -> 0.466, 9.07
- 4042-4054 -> 0.024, 18.3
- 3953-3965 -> 0.279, 11.3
